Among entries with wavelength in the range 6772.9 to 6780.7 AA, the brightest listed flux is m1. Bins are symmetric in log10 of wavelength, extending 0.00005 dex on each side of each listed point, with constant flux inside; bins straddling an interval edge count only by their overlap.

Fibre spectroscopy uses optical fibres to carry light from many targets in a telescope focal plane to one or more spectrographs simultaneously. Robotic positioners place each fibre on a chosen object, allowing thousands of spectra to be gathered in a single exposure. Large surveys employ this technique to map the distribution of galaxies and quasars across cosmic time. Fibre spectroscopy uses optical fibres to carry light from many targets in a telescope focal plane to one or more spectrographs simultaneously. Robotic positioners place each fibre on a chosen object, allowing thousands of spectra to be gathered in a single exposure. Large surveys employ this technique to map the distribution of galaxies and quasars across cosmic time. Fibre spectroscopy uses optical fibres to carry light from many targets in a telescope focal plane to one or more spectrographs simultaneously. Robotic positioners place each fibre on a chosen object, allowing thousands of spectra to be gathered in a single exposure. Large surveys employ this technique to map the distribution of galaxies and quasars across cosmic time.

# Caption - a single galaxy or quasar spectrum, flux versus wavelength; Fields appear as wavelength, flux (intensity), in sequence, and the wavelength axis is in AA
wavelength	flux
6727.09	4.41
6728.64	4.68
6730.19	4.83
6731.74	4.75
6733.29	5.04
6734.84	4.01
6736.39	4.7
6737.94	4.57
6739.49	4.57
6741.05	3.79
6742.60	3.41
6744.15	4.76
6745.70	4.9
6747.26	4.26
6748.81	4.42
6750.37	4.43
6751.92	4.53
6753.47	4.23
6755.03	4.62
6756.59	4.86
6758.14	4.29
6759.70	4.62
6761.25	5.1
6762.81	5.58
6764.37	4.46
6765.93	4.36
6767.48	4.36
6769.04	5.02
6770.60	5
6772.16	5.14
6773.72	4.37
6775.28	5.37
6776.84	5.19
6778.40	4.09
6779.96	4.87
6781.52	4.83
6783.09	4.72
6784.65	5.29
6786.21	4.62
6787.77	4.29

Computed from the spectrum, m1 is 5.37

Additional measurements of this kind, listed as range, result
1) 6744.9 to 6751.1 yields 4.9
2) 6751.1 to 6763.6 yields 5.58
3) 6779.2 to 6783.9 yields 4.87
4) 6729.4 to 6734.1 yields 5.04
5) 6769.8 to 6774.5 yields 5.14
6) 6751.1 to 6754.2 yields 4.53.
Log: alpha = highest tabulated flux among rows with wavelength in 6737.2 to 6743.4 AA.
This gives 4.57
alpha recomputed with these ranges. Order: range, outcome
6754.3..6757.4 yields 4.86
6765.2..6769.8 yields 5.02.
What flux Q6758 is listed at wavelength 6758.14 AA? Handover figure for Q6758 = 4.29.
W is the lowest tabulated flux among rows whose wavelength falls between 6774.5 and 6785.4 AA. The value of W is 4.09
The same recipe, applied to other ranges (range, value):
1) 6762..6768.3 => 4.36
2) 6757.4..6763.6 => 4.29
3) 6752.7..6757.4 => 4.23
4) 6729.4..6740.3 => 4.01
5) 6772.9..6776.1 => 4.37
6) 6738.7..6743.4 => 3.41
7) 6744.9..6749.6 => 4.26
